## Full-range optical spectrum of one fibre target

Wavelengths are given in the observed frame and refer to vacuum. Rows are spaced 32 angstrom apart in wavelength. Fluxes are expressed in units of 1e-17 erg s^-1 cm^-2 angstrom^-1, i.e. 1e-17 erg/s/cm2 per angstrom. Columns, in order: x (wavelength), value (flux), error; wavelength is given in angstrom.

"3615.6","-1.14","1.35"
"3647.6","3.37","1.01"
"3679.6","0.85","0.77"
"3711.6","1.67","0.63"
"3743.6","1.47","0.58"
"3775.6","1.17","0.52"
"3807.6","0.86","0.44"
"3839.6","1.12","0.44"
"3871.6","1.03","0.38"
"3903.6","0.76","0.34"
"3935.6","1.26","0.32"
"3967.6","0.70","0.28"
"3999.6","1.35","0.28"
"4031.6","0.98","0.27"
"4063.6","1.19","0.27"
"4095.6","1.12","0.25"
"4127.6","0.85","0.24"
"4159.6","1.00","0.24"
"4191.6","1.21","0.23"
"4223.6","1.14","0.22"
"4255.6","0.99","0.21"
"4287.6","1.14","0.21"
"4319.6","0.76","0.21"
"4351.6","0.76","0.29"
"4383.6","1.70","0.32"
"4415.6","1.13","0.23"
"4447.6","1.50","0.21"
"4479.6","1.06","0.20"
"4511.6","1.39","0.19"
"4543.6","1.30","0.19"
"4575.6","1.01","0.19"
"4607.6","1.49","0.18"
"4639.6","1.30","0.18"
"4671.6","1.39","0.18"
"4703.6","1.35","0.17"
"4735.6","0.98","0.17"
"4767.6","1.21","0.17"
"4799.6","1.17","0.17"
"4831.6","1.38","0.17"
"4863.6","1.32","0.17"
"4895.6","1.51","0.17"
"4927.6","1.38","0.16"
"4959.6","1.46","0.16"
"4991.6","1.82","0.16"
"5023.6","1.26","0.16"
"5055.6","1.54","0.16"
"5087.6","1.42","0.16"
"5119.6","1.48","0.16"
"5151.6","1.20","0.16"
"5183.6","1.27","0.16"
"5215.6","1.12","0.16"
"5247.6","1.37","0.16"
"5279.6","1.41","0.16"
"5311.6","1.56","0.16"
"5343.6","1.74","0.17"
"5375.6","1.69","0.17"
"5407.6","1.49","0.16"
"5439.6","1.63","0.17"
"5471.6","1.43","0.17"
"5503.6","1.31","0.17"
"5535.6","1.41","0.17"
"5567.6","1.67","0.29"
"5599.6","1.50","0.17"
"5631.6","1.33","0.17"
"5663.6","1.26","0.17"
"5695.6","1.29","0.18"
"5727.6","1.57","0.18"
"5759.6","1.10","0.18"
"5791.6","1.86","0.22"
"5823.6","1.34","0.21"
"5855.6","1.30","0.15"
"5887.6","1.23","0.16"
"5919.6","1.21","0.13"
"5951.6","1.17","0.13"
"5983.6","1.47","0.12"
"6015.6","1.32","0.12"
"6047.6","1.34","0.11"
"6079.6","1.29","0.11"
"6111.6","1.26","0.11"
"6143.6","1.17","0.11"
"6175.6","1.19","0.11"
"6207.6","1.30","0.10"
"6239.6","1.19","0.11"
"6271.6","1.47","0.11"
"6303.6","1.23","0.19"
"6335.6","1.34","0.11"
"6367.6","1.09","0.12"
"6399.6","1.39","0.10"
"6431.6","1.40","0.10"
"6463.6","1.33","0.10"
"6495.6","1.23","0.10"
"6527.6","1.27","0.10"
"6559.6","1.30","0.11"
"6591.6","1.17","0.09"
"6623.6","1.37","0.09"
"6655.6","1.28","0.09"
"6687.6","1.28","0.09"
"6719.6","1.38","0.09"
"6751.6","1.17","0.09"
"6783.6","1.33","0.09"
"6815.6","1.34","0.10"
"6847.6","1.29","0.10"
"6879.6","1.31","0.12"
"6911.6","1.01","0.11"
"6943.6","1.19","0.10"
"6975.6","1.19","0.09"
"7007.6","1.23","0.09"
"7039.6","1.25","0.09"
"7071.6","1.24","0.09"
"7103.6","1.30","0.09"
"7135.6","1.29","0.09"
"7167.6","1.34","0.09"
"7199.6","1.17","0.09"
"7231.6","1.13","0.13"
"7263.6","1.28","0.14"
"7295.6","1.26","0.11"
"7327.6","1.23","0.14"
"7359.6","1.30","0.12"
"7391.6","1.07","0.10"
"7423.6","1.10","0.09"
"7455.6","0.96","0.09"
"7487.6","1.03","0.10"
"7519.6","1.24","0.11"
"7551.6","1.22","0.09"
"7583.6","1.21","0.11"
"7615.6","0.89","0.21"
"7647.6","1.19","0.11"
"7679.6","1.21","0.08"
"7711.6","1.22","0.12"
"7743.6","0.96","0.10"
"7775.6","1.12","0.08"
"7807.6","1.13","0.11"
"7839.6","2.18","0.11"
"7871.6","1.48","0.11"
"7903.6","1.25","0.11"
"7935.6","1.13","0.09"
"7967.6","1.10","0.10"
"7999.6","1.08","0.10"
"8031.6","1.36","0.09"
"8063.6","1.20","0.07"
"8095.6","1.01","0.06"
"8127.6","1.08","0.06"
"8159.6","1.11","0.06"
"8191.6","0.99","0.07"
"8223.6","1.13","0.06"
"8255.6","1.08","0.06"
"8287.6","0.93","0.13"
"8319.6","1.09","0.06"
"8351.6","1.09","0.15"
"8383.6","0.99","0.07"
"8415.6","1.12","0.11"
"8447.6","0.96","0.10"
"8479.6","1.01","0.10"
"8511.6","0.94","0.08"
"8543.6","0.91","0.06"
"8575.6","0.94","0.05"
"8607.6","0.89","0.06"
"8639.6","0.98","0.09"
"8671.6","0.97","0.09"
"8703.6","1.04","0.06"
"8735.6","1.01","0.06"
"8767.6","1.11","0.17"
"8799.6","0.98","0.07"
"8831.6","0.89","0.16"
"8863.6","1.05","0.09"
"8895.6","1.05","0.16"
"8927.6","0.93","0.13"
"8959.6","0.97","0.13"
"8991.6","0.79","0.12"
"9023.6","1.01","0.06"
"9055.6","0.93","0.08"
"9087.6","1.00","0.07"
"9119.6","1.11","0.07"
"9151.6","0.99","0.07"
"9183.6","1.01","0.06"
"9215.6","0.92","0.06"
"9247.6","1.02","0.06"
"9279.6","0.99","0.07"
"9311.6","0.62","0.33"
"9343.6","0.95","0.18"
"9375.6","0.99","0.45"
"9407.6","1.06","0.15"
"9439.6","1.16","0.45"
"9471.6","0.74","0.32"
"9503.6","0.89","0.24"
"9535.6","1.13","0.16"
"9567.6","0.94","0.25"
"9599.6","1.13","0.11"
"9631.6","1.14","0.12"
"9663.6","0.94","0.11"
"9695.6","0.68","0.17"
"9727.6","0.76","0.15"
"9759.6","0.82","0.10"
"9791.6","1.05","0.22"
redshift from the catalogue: 0.19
